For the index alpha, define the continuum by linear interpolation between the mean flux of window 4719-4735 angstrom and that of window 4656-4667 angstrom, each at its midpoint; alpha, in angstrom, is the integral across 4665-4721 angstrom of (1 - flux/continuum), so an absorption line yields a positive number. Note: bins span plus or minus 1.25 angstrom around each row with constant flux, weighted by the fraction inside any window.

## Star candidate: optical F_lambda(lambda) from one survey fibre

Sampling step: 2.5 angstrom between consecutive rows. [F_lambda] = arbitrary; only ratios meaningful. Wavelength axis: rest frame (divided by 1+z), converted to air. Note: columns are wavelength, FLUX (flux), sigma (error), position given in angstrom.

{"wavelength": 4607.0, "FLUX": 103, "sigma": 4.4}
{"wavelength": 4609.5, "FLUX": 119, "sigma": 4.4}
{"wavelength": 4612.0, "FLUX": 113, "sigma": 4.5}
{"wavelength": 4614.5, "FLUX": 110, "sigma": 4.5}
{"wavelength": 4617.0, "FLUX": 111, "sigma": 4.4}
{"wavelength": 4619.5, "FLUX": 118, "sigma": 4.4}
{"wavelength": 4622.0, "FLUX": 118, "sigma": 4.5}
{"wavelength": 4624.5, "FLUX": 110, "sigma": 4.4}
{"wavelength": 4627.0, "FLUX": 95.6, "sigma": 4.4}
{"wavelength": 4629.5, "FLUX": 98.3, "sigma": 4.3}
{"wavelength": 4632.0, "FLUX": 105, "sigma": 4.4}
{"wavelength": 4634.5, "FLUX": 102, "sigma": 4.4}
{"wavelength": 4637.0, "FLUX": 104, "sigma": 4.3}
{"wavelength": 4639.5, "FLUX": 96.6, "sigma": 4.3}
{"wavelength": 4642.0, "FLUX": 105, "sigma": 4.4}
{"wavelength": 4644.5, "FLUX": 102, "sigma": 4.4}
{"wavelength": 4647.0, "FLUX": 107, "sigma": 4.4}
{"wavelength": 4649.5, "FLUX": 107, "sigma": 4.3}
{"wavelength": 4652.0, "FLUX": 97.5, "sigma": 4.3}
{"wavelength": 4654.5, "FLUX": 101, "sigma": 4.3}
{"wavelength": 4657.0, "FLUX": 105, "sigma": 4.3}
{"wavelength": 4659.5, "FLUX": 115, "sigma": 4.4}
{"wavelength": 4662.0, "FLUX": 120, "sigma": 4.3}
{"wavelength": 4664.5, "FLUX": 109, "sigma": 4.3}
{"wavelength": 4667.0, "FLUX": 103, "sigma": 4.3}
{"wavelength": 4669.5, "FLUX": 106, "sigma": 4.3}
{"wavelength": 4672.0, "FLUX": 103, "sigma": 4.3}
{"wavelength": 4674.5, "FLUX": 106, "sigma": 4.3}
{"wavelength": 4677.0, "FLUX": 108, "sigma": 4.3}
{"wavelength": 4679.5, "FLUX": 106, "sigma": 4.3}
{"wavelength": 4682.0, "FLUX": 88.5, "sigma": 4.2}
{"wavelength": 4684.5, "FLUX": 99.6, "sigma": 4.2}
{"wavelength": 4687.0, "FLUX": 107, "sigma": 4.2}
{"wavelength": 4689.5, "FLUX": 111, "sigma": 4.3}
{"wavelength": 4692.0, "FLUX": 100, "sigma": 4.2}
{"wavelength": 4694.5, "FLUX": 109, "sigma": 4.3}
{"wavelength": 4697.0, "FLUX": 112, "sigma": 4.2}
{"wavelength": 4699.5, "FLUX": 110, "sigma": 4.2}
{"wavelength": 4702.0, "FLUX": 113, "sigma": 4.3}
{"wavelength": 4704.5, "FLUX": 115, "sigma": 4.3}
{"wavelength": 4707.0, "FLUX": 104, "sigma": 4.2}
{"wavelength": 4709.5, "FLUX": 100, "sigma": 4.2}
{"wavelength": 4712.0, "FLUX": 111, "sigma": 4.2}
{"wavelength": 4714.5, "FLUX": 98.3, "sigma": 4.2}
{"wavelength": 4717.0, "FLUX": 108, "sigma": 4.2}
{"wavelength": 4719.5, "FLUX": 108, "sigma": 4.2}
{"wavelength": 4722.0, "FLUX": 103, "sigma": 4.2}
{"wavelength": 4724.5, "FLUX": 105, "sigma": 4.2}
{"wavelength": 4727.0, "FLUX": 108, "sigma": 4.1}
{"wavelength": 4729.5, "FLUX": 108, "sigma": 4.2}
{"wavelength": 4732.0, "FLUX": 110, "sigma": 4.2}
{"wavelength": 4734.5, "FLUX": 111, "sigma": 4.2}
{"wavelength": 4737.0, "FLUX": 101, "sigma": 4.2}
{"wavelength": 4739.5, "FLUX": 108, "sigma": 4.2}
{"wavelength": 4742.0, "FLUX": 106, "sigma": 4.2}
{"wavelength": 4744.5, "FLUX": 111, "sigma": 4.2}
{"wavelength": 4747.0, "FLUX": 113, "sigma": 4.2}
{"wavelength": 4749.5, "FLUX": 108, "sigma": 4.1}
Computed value 1.9 angstrom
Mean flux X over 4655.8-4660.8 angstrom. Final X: 110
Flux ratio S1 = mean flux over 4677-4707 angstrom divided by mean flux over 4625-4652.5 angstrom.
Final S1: 1.04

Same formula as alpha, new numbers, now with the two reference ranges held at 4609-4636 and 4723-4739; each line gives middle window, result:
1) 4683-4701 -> 0.2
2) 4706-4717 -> 0.4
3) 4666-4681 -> 0.4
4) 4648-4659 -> 0.5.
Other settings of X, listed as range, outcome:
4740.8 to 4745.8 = 109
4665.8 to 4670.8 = 104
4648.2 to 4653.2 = 102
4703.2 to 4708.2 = 110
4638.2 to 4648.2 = 103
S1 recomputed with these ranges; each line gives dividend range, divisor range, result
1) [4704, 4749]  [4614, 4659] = 1.02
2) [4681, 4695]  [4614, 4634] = 0.95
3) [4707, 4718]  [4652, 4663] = 0.96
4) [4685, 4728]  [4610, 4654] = 1.01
